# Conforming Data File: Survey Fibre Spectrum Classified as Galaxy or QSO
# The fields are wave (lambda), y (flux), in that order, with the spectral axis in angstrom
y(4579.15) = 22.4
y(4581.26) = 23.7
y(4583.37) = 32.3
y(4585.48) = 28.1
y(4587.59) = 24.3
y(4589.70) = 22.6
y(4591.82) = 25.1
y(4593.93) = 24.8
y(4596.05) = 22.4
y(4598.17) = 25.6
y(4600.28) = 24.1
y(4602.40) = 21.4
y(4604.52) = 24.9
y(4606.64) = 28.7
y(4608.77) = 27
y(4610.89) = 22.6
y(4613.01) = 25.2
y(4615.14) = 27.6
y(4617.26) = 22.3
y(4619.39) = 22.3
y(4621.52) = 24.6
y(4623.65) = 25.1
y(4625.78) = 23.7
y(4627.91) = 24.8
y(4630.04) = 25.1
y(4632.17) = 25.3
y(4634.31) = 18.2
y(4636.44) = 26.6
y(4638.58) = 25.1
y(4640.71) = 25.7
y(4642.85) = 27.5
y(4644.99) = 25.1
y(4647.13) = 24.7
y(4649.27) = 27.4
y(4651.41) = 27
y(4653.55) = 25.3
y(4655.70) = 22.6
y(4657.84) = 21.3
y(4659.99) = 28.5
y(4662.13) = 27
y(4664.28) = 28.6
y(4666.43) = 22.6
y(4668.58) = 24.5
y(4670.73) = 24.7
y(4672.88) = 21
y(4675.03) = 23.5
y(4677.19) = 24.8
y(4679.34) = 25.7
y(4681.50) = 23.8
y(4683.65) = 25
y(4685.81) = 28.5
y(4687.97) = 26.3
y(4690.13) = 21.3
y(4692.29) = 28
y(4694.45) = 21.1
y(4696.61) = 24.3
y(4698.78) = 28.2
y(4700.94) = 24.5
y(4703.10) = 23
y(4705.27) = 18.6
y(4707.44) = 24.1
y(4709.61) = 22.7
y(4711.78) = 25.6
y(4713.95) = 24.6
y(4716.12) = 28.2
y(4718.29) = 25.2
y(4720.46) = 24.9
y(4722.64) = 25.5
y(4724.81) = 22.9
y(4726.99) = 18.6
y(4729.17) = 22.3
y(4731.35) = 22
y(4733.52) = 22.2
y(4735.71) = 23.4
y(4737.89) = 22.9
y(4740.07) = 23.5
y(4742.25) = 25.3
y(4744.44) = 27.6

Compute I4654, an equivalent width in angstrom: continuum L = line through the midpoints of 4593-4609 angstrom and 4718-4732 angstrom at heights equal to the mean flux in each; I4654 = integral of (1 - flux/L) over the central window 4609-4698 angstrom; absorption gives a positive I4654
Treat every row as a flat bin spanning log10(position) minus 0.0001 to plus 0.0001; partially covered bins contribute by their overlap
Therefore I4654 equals -2.9 angstrom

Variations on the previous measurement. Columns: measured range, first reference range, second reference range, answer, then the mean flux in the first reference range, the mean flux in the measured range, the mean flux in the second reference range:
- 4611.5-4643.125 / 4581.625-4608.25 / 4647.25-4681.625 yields 0.80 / 25.3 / 24.5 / 24.9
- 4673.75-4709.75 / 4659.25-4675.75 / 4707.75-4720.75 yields 1.08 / 25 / 24.3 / 25.2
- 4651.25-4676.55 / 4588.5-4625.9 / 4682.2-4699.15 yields 0.32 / 24.5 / 24.6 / 25.2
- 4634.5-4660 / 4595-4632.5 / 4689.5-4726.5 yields -0.77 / 24.6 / 25.2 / 24.2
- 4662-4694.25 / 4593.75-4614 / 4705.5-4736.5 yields -1.18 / 24.7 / 24.9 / 23.6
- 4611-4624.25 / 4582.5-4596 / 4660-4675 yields 0.60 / 25.8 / 24.4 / 24.9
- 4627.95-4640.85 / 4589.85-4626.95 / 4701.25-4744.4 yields 0.01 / 24.5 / 24.3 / 23.6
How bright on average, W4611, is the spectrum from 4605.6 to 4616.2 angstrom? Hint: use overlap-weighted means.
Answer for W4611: 26.2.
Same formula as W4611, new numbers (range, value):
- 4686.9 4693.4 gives 25.2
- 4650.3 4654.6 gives 26.2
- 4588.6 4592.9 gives 23.9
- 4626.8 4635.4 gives 23.4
